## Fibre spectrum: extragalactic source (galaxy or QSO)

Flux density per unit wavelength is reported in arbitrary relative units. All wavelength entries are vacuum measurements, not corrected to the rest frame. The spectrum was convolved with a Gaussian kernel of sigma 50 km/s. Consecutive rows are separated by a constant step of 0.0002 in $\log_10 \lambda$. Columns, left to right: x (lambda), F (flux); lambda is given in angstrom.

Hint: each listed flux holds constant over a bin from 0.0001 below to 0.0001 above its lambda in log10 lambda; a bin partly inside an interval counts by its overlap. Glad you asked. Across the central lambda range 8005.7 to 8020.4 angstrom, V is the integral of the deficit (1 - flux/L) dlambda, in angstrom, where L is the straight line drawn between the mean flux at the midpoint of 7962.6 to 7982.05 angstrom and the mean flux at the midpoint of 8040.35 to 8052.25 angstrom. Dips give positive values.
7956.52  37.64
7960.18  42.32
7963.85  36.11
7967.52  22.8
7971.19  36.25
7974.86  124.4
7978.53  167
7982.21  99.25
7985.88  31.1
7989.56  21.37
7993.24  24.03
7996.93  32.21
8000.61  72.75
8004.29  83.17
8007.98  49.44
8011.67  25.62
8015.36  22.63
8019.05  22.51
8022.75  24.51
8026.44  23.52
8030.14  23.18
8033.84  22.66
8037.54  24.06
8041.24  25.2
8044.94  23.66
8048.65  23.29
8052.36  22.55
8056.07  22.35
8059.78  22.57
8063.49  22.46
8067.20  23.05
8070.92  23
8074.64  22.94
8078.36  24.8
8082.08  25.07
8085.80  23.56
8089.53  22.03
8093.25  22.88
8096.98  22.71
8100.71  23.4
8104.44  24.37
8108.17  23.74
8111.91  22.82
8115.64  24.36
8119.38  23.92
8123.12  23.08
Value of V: 5.4 angstrom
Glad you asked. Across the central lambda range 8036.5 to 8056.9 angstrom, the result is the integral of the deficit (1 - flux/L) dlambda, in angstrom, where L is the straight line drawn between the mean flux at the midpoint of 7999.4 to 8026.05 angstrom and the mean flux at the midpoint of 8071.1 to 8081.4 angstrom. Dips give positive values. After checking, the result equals 5.3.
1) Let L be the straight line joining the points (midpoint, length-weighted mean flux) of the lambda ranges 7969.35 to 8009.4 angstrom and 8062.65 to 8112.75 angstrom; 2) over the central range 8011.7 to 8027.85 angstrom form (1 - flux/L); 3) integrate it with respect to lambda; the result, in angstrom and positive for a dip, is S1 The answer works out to 9.1 angstrom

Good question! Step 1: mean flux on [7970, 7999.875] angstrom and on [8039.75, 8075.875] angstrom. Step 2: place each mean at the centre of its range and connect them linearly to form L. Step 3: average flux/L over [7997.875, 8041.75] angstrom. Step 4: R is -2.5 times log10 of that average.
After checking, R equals 0.34 mag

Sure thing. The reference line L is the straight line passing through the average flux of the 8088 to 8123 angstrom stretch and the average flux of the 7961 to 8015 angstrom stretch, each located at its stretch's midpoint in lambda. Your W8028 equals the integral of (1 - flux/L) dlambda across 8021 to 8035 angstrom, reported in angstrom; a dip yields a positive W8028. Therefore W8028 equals 6.84 angstrom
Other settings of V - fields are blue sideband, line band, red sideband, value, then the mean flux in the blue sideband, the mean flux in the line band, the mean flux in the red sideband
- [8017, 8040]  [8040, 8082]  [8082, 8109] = 0.2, 23.4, 23.3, 23.4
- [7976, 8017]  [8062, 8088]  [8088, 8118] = 7.0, 58.4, 23.5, 23.3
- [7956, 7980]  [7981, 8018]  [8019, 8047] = 0.9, 66.7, 44.7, 23.7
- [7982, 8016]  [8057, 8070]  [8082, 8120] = 3.5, 44.4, 22.7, 23.5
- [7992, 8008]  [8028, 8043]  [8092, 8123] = 6.8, 53.7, 23.8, 23.5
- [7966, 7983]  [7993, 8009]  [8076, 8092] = 4.0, 90.6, 55.3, 23.8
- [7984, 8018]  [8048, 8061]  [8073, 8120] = 3.4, 39.9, 22.6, 23.6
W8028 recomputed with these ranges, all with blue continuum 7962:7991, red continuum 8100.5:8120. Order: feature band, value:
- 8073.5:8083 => 2.77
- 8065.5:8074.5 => 3.40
